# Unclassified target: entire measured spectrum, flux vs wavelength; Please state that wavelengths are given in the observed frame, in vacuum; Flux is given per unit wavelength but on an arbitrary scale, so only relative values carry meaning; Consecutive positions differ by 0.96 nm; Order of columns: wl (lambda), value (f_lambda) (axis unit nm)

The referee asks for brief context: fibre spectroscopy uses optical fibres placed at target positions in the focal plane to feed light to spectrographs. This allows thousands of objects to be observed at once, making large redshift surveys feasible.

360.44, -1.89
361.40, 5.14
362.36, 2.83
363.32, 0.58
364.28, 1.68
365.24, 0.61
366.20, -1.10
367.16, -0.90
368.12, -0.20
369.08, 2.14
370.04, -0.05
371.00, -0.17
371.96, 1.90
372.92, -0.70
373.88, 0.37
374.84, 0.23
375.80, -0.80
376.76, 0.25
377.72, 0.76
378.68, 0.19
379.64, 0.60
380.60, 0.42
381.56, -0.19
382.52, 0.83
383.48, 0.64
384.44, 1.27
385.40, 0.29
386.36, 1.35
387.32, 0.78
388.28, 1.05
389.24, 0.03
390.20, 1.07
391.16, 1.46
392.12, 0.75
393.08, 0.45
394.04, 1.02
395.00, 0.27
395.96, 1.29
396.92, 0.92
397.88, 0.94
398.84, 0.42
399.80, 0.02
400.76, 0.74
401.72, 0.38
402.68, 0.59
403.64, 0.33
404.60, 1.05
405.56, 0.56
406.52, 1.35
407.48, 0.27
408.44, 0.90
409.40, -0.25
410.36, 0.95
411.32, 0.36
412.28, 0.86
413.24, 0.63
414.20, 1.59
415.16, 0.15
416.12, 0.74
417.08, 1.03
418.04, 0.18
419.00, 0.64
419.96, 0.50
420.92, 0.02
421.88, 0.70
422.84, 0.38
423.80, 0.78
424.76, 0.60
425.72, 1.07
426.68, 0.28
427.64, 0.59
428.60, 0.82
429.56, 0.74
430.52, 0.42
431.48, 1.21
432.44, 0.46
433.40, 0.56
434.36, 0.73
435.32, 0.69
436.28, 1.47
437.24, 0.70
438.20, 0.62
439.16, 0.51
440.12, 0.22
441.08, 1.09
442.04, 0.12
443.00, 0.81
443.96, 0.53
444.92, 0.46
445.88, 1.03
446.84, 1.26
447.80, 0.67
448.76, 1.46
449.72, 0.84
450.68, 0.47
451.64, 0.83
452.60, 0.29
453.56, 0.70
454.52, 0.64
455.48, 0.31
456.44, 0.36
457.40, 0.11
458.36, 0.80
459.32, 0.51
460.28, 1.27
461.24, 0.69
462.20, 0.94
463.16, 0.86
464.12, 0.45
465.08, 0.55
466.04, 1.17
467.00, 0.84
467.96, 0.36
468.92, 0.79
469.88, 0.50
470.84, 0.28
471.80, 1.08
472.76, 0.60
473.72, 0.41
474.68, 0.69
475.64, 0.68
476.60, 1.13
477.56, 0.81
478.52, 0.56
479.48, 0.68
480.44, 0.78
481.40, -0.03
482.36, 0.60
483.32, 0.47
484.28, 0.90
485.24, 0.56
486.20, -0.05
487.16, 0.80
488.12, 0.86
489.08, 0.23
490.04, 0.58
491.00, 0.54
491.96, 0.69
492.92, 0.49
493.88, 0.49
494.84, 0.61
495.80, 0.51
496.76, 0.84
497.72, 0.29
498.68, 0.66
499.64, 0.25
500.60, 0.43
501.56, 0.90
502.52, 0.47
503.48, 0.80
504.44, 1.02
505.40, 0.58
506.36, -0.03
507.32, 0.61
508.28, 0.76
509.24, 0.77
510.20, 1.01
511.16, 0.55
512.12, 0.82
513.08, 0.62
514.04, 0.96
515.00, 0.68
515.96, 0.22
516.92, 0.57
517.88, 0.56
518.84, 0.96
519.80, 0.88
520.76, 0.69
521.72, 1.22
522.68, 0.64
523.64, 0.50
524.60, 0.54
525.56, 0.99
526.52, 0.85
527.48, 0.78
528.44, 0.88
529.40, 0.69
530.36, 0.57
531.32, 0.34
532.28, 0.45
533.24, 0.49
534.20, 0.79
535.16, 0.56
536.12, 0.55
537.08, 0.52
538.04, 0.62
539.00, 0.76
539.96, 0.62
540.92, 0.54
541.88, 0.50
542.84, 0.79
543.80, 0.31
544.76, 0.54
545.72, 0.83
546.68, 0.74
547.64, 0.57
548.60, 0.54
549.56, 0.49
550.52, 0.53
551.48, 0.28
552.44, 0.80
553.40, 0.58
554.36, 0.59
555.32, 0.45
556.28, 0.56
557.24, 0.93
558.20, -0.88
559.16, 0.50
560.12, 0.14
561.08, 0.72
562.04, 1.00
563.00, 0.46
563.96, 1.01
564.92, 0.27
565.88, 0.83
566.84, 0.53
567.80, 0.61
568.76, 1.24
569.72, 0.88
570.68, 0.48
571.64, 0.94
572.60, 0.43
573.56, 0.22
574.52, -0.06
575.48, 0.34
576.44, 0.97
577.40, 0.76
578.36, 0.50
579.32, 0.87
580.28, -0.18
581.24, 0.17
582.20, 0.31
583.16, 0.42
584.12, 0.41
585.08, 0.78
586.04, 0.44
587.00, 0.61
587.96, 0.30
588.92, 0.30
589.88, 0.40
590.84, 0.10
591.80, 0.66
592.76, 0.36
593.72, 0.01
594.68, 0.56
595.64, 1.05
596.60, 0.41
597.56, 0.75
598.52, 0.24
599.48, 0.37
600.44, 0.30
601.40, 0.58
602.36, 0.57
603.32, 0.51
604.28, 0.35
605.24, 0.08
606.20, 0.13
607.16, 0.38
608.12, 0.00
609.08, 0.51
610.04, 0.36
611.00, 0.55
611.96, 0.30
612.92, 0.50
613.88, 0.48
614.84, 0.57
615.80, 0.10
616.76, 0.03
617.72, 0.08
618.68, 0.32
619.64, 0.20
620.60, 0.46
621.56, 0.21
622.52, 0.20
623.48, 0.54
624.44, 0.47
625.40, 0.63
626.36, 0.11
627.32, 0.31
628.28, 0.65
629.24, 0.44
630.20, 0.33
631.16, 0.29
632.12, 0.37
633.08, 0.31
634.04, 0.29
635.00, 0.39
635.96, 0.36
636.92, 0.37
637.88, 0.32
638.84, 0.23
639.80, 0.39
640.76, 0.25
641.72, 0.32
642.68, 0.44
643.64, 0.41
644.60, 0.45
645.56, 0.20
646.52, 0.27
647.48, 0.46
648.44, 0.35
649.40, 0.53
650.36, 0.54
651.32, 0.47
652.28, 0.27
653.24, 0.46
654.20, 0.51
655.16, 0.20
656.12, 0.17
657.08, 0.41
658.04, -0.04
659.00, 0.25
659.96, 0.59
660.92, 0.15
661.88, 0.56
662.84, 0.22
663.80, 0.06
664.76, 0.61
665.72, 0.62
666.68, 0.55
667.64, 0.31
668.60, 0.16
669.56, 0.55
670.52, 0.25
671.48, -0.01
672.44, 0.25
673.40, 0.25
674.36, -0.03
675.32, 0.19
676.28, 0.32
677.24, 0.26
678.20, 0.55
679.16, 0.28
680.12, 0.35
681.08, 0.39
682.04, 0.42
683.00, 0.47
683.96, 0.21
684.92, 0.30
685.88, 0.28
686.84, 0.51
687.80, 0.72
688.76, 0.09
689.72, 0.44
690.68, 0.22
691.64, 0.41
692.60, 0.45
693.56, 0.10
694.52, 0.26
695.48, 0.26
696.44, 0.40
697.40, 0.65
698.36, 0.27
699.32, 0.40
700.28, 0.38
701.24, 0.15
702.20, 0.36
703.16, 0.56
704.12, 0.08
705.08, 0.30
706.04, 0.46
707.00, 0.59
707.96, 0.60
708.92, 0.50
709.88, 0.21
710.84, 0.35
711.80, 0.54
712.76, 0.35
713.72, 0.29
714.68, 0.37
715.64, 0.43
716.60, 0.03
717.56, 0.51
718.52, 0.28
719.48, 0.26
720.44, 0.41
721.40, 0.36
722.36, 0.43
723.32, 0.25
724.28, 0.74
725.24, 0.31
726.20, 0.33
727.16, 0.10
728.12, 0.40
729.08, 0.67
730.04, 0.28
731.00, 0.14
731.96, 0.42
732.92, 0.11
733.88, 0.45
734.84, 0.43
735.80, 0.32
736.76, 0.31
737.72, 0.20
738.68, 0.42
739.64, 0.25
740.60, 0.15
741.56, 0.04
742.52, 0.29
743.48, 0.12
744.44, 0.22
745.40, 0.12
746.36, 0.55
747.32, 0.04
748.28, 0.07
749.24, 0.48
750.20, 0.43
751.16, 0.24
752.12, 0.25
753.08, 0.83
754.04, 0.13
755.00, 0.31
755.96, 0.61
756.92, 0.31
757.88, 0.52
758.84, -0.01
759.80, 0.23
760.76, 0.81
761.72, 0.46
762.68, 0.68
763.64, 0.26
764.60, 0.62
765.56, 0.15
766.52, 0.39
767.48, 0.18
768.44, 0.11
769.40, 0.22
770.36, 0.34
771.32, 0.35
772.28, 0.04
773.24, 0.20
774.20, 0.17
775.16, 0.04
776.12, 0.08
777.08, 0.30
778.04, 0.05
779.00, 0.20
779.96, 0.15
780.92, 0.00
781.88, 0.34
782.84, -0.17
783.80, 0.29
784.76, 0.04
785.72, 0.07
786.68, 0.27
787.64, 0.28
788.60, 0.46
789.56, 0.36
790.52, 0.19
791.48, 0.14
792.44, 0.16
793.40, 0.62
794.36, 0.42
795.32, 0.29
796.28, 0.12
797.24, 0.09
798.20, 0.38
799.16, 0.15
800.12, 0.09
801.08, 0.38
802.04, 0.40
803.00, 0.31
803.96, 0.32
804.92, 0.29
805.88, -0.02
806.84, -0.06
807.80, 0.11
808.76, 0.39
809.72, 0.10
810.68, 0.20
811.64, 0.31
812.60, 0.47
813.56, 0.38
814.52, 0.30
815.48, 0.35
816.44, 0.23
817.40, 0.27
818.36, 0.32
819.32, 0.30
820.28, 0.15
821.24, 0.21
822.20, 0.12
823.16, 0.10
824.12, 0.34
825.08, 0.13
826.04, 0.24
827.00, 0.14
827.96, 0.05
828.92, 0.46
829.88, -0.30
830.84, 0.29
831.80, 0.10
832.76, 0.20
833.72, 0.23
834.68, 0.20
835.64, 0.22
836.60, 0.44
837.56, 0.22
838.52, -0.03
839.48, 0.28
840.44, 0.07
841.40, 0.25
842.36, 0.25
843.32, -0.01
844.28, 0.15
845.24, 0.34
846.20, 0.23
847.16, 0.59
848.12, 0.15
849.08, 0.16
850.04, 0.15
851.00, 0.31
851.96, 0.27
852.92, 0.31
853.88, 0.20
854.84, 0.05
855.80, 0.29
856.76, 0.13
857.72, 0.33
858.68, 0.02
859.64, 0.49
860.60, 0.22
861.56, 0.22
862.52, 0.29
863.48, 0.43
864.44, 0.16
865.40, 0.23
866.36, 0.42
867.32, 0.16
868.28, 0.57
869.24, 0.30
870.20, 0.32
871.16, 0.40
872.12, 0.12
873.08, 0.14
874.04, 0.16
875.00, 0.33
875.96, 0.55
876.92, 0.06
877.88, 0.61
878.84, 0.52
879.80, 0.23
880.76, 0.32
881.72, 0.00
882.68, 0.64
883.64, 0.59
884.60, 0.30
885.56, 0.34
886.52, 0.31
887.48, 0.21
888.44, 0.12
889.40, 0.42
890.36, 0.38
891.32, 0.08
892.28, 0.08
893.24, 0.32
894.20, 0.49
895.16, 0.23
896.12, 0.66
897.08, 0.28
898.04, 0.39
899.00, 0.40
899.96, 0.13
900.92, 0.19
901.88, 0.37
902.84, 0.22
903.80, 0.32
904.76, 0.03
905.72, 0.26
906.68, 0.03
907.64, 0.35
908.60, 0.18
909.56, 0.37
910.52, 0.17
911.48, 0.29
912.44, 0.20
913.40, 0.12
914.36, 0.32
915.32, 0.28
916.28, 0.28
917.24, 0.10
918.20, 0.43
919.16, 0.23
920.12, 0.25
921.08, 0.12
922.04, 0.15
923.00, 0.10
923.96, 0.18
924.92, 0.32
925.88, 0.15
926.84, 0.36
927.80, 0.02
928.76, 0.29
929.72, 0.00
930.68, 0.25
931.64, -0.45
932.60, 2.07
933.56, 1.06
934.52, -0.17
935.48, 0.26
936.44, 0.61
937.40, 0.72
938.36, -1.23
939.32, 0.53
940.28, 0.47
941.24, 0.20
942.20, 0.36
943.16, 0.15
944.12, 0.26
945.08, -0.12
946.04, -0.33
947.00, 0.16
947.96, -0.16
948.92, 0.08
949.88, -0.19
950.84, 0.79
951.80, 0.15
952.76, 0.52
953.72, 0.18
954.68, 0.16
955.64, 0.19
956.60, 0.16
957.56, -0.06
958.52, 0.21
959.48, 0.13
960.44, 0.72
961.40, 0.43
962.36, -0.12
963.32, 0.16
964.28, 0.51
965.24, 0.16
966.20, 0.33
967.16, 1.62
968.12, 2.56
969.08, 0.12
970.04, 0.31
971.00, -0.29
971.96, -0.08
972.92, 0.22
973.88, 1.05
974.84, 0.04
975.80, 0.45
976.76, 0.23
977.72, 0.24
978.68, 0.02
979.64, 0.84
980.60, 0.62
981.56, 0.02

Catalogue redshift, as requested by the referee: 1.596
